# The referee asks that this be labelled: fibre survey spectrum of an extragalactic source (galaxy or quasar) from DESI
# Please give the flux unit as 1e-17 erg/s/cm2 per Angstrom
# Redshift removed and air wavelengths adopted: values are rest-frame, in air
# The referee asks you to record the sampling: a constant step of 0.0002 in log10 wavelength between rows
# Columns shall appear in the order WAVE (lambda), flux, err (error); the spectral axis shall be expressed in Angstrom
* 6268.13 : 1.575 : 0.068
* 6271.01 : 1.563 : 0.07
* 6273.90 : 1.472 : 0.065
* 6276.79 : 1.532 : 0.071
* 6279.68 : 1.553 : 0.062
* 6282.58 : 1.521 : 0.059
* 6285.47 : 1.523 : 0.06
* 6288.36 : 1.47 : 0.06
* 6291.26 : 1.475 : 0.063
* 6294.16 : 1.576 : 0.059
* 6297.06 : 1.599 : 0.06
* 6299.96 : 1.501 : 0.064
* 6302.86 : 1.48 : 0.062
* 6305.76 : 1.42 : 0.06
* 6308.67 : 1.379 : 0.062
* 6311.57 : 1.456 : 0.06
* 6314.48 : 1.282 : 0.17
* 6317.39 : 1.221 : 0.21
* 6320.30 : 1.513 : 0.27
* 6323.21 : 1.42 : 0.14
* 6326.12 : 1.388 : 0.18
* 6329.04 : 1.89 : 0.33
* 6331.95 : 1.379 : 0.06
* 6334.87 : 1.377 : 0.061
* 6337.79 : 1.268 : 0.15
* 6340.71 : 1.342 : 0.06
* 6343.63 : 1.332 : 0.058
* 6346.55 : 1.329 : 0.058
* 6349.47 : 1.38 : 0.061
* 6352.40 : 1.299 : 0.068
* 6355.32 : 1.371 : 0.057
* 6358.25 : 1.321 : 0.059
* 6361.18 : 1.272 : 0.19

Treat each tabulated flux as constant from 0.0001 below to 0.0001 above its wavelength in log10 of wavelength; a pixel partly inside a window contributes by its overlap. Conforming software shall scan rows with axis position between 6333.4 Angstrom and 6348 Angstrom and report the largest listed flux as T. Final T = 1.377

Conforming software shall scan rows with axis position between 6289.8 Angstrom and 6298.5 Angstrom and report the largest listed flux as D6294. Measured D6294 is 1.599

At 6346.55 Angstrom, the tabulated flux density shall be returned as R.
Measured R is 1.329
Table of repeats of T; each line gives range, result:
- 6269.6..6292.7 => 1.563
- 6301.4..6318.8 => 1.48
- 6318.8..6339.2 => 1.89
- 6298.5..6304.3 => 1.501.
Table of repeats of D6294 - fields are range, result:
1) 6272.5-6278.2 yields 1.532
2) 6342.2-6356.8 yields 1.38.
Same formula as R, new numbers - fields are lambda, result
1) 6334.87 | 1.377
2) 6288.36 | 1.47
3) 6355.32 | 1.371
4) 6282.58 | 1.521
